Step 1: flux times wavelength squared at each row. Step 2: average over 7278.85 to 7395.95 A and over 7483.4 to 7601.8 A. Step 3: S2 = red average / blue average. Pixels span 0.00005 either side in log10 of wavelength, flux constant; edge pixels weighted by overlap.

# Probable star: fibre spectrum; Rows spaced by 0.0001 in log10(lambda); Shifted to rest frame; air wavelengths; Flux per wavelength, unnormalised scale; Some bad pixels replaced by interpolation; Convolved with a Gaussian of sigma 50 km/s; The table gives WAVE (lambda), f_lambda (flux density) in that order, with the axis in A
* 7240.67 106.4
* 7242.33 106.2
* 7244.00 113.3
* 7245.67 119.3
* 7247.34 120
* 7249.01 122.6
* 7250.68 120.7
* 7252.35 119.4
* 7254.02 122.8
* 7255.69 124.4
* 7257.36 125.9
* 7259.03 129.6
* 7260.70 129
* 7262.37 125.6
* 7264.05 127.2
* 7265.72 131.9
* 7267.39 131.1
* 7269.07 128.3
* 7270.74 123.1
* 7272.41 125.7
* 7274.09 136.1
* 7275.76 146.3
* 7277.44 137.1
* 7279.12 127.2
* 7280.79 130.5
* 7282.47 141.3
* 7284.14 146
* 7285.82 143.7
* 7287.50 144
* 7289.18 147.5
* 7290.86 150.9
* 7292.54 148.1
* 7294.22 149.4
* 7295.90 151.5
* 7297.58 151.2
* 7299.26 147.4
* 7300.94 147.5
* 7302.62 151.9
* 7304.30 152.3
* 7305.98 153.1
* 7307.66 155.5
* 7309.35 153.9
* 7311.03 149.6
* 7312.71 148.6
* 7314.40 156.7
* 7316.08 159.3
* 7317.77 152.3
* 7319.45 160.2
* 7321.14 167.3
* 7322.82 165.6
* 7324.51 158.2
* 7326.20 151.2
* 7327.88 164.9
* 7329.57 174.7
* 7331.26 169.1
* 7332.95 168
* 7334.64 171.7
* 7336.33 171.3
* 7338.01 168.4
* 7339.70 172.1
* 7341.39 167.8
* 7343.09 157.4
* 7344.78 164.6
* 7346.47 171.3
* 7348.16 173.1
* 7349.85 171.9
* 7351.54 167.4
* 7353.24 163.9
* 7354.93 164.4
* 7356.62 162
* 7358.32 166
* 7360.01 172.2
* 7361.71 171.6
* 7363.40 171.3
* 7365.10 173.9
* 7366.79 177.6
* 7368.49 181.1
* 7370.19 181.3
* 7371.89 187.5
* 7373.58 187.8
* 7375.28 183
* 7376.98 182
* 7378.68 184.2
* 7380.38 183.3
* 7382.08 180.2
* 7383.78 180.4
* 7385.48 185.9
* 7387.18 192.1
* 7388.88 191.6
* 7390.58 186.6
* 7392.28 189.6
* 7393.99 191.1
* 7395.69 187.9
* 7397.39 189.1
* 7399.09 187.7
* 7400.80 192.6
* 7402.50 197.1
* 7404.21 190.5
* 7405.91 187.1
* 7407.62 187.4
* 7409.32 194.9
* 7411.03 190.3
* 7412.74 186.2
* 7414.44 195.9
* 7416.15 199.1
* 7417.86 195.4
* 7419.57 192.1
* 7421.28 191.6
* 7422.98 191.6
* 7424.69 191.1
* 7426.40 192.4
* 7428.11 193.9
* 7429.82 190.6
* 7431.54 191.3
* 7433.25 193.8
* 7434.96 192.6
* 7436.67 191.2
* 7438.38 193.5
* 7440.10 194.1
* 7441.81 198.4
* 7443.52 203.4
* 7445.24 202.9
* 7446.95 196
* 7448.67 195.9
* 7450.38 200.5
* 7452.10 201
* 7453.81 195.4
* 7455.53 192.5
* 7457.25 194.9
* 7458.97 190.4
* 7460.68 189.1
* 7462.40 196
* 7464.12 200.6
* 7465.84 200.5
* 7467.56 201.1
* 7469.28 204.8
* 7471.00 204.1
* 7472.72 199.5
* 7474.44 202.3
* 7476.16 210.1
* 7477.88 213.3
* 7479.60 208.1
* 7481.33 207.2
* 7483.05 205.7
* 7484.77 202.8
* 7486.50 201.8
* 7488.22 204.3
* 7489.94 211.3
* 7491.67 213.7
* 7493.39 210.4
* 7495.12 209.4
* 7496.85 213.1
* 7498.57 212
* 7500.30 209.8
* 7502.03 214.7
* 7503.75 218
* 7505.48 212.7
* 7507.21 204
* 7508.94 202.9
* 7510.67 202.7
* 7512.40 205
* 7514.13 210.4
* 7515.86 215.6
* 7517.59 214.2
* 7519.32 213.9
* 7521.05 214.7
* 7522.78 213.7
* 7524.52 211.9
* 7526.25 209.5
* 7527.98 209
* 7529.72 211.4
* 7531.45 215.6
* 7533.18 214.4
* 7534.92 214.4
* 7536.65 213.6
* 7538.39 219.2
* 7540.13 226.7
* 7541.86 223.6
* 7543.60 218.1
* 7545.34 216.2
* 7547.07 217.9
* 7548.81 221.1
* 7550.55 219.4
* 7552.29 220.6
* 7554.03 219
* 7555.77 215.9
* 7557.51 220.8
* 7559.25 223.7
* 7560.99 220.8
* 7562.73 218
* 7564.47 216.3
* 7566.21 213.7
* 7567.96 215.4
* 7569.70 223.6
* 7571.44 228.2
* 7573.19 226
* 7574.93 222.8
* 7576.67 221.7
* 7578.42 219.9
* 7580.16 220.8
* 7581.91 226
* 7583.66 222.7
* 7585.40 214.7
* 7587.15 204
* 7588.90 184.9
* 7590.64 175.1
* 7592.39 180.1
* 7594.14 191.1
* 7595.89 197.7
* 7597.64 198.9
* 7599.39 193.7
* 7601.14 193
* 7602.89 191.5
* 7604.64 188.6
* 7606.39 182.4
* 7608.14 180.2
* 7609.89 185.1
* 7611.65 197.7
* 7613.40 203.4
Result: 1.35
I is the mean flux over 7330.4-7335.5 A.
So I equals 169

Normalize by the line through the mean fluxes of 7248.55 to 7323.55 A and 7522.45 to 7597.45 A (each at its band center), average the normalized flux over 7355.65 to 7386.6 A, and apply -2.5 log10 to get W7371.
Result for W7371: -0.09 mag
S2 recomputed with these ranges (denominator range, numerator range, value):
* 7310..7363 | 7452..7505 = 1.29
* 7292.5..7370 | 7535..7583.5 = 1.44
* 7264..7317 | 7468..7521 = 1.53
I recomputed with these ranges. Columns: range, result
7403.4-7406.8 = 189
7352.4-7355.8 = 164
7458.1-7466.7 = 195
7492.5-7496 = 210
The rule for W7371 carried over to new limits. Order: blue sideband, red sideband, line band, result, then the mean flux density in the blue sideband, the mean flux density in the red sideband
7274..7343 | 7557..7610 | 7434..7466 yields -0.09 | 154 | 207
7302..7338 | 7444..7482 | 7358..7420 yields -0.04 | 160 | 200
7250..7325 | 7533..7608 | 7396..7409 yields -0.12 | 142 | 211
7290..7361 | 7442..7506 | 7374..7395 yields -0.05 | 161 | 204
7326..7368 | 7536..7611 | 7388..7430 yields -0.07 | 169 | 210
